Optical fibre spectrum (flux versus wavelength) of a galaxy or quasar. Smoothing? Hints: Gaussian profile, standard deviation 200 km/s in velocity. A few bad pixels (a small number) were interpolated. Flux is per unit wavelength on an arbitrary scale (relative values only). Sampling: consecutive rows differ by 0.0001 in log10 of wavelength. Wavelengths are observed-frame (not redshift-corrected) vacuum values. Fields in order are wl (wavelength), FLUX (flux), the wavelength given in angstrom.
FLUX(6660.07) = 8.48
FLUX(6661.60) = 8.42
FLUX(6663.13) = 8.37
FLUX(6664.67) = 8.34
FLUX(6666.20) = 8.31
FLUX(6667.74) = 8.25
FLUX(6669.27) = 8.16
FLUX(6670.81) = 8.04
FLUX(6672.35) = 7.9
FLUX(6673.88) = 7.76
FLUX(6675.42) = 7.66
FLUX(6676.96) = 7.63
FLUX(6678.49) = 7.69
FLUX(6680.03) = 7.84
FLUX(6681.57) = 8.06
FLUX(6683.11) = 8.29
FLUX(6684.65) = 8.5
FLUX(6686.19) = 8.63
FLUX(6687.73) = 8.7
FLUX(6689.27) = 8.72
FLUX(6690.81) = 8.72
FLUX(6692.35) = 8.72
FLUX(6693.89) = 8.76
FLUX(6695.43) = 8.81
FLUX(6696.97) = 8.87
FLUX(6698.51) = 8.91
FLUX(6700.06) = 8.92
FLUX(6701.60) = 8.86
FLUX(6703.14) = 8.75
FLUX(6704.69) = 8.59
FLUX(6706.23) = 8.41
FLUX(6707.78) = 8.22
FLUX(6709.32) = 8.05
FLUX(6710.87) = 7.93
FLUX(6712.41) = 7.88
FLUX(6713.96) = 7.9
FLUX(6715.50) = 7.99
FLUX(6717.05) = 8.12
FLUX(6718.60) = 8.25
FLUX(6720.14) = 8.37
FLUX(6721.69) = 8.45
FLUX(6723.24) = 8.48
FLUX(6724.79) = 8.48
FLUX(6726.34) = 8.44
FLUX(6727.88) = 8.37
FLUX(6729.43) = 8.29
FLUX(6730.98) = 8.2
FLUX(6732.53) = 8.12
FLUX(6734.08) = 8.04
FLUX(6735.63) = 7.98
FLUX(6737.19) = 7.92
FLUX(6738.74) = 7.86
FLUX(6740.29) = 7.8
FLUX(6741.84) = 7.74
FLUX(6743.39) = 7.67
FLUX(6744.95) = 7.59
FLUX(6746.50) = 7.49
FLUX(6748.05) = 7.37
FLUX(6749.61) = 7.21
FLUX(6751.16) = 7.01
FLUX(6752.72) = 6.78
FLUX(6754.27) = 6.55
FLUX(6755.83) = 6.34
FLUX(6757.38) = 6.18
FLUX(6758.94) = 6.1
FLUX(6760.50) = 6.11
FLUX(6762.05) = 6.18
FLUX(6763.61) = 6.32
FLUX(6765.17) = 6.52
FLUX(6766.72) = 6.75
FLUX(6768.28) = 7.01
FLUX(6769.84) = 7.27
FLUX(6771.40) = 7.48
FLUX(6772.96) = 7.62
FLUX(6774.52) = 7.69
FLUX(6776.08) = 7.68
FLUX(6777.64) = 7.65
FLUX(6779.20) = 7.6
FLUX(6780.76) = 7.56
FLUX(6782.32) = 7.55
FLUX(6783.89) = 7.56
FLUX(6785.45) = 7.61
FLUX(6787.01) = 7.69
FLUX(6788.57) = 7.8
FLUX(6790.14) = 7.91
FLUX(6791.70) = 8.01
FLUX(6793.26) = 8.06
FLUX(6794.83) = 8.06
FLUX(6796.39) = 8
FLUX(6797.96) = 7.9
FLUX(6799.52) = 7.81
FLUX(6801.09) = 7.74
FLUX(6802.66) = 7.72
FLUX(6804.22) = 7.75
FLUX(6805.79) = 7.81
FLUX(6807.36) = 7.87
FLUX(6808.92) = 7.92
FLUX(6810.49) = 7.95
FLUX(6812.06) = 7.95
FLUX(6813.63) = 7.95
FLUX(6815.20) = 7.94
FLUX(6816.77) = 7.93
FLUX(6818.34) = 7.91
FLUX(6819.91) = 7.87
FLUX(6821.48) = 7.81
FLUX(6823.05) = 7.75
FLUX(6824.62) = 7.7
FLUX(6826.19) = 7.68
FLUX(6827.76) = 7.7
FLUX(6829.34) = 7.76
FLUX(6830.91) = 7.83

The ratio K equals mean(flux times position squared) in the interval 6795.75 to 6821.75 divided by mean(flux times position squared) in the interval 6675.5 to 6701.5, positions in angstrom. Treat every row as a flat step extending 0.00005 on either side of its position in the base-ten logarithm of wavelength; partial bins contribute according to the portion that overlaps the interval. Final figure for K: 0.96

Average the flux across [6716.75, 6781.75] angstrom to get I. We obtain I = 7.49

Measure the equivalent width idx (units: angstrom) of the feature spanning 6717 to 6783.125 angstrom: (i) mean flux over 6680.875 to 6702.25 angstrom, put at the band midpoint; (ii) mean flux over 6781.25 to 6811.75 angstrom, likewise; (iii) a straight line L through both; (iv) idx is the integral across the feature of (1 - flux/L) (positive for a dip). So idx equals 5.84 angstrom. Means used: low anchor 8.68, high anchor 7.83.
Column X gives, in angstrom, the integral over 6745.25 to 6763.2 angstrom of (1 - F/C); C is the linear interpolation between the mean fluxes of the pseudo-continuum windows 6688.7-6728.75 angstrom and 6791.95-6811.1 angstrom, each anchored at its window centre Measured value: 3.3 angstrom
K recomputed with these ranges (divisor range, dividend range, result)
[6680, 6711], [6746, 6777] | 0.82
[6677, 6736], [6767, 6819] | 0.95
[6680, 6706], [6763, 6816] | 0.91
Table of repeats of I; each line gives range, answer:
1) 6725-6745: 8.03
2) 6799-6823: 7.86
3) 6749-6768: 6.51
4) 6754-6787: 7.04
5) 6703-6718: 8.16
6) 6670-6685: 7.92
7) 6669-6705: 8.4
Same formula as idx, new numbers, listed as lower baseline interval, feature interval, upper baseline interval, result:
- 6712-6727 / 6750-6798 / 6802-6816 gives 4.7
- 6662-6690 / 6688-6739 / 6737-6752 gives -3.6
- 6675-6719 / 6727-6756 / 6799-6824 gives 1.9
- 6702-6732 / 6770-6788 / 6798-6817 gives 0.9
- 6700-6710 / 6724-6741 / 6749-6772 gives -1.2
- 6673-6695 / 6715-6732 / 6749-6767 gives -2.3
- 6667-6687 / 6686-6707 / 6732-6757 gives -2.4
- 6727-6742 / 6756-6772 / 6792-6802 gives 2.8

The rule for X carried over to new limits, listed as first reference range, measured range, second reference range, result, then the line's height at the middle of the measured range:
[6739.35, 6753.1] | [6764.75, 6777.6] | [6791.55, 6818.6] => 0.6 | 7.63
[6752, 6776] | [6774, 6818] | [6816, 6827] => -2.8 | 7.34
